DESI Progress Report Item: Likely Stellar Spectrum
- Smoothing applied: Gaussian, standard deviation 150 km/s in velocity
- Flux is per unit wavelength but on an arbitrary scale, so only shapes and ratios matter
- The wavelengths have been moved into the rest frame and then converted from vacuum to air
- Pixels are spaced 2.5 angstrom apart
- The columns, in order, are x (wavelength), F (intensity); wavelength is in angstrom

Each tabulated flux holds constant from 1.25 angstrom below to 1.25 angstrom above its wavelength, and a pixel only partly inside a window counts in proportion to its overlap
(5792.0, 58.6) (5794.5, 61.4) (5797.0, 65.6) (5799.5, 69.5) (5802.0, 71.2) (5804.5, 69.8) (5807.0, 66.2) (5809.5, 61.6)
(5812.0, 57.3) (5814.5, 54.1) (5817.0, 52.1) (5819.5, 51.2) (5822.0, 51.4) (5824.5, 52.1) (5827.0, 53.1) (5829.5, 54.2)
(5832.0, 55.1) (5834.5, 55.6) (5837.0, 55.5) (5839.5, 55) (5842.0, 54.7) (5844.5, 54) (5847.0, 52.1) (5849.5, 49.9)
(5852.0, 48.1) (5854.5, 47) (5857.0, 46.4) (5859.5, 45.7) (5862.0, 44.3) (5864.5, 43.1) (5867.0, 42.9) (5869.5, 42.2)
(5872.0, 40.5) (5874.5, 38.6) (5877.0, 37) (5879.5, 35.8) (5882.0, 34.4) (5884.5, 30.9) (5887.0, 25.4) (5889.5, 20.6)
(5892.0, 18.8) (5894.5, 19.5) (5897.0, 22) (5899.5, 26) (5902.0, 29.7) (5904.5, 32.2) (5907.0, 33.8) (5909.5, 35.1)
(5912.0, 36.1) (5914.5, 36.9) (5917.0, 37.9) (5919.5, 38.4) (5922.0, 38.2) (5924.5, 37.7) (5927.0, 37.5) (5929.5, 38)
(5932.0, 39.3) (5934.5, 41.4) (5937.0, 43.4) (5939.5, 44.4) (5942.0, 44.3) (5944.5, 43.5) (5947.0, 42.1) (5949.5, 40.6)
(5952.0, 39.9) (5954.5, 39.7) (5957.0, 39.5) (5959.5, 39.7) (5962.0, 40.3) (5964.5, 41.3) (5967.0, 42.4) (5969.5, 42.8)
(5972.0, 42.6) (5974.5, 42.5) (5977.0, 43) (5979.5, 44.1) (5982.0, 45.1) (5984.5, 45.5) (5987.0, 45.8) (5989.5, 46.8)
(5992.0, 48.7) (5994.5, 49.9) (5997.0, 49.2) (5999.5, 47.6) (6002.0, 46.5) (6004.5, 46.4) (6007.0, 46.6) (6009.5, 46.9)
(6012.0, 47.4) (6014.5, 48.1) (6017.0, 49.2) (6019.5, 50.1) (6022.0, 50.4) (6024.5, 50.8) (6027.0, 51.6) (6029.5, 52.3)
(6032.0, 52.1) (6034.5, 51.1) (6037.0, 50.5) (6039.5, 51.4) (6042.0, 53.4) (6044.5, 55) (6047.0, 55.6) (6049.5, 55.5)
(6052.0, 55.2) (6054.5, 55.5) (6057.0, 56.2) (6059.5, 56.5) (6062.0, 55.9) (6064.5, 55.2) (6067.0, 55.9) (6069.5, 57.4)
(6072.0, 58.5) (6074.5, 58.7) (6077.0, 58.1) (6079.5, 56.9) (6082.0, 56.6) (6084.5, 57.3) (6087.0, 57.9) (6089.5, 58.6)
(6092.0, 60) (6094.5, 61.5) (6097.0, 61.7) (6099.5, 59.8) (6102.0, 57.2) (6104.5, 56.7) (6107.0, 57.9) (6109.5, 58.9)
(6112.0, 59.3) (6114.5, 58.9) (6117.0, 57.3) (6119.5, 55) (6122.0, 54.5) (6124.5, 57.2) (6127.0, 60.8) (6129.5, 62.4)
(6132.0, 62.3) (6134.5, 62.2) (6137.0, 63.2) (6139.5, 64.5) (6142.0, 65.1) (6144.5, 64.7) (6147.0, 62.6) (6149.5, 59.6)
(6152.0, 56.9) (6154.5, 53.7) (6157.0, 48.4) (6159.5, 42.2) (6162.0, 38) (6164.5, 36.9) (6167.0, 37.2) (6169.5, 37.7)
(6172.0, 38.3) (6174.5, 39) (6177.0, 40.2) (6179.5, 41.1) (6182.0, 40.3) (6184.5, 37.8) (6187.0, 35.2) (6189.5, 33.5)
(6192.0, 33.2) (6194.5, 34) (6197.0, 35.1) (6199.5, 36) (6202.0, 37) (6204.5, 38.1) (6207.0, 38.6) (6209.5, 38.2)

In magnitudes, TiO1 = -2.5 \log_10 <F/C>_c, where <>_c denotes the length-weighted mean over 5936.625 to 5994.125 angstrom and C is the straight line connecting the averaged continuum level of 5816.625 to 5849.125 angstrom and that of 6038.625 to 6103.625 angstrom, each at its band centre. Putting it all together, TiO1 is 0.27 mag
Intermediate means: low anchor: 53.5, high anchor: 57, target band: 43.1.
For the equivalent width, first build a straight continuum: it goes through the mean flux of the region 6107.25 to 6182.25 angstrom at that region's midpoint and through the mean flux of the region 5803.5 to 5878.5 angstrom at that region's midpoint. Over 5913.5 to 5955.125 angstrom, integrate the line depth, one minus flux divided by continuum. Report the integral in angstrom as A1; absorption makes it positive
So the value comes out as 9.1 angstrom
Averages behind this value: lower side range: 50.9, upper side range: 52.8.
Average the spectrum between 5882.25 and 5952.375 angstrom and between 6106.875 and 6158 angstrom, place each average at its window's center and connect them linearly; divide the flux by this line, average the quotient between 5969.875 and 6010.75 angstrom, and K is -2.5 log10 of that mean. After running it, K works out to -0.07 mag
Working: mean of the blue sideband 34.7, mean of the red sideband 59.4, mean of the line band 46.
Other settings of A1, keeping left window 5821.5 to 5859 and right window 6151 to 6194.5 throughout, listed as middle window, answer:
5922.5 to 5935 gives 2.7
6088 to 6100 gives -4.8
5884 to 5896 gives 6.6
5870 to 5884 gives 3.8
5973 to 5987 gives 0.9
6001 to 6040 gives -3.2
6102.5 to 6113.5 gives -4.0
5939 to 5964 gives 3.6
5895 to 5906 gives 5.0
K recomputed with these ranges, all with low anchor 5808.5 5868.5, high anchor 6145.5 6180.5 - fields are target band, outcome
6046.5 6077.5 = -0.194 mag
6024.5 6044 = -0.089 mag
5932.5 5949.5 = 0.157 mag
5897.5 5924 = 0.414 mag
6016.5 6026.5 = -0.051 mag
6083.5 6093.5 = -0.245 mag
